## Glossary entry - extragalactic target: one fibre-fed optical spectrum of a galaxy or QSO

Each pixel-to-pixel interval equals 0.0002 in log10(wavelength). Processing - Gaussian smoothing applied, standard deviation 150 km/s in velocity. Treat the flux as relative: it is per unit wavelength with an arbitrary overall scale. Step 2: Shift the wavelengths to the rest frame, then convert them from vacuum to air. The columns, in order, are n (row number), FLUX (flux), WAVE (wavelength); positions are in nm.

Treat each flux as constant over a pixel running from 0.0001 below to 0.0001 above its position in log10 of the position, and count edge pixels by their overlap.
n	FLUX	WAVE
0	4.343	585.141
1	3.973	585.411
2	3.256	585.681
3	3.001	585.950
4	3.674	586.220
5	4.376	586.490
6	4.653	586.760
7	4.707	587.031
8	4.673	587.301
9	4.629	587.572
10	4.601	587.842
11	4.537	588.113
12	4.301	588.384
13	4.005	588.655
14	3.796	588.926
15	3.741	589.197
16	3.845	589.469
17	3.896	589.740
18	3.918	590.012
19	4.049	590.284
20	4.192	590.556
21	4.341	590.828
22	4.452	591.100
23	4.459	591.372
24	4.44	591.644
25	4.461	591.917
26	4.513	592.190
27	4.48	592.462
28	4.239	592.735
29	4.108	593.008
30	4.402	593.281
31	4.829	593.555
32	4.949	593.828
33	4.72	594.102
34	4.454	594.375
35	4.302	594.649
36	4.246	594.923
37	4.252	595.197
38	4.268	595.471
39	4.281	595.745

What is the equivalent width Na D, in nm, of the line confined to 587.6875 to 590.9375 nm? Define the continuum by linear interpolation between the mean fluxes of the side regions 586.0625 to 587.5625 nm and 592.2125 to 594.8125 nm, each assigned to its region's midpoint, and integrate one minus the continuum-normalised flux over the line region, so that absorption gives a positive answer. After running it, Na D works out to 0.25 nm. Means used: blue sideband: 4.41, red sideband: 4.5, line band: 4.1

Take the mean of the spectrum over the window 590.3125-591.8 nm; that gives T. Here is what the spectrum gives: 4.36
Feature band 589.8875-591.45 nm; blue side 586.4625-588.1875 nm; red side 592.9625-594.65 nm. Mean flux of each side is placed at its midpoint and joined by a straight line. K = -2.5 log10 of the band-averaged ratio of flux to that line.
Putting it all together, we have 0.09 mag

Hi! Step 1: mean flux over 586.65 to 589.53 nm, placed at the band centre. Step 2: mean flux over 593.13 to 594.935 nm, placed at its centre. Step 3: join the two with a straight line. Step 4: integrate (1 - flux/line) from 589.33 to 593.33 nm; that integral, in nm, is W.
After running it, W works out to 0.19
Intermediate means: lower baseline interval 4.32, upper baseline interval 4.57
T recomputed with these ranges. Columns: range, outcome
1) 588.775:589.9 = 3.82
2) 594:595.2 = 4.4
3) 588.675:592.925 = 4.18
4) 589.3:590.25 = 3.9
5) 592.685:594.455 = 4.55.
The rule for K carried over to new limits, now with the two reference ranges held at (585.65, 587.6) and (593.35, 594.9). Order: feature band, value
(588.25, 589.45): 0.087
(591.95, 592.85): 0.019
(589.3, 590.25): 0.117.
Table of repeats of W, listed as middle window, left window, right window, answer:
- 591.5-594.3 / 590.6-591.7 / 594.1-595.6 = -0.09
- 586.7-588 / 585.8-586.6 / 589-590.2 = -0.32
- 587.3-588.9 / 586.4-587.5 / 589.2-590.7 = -0.01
